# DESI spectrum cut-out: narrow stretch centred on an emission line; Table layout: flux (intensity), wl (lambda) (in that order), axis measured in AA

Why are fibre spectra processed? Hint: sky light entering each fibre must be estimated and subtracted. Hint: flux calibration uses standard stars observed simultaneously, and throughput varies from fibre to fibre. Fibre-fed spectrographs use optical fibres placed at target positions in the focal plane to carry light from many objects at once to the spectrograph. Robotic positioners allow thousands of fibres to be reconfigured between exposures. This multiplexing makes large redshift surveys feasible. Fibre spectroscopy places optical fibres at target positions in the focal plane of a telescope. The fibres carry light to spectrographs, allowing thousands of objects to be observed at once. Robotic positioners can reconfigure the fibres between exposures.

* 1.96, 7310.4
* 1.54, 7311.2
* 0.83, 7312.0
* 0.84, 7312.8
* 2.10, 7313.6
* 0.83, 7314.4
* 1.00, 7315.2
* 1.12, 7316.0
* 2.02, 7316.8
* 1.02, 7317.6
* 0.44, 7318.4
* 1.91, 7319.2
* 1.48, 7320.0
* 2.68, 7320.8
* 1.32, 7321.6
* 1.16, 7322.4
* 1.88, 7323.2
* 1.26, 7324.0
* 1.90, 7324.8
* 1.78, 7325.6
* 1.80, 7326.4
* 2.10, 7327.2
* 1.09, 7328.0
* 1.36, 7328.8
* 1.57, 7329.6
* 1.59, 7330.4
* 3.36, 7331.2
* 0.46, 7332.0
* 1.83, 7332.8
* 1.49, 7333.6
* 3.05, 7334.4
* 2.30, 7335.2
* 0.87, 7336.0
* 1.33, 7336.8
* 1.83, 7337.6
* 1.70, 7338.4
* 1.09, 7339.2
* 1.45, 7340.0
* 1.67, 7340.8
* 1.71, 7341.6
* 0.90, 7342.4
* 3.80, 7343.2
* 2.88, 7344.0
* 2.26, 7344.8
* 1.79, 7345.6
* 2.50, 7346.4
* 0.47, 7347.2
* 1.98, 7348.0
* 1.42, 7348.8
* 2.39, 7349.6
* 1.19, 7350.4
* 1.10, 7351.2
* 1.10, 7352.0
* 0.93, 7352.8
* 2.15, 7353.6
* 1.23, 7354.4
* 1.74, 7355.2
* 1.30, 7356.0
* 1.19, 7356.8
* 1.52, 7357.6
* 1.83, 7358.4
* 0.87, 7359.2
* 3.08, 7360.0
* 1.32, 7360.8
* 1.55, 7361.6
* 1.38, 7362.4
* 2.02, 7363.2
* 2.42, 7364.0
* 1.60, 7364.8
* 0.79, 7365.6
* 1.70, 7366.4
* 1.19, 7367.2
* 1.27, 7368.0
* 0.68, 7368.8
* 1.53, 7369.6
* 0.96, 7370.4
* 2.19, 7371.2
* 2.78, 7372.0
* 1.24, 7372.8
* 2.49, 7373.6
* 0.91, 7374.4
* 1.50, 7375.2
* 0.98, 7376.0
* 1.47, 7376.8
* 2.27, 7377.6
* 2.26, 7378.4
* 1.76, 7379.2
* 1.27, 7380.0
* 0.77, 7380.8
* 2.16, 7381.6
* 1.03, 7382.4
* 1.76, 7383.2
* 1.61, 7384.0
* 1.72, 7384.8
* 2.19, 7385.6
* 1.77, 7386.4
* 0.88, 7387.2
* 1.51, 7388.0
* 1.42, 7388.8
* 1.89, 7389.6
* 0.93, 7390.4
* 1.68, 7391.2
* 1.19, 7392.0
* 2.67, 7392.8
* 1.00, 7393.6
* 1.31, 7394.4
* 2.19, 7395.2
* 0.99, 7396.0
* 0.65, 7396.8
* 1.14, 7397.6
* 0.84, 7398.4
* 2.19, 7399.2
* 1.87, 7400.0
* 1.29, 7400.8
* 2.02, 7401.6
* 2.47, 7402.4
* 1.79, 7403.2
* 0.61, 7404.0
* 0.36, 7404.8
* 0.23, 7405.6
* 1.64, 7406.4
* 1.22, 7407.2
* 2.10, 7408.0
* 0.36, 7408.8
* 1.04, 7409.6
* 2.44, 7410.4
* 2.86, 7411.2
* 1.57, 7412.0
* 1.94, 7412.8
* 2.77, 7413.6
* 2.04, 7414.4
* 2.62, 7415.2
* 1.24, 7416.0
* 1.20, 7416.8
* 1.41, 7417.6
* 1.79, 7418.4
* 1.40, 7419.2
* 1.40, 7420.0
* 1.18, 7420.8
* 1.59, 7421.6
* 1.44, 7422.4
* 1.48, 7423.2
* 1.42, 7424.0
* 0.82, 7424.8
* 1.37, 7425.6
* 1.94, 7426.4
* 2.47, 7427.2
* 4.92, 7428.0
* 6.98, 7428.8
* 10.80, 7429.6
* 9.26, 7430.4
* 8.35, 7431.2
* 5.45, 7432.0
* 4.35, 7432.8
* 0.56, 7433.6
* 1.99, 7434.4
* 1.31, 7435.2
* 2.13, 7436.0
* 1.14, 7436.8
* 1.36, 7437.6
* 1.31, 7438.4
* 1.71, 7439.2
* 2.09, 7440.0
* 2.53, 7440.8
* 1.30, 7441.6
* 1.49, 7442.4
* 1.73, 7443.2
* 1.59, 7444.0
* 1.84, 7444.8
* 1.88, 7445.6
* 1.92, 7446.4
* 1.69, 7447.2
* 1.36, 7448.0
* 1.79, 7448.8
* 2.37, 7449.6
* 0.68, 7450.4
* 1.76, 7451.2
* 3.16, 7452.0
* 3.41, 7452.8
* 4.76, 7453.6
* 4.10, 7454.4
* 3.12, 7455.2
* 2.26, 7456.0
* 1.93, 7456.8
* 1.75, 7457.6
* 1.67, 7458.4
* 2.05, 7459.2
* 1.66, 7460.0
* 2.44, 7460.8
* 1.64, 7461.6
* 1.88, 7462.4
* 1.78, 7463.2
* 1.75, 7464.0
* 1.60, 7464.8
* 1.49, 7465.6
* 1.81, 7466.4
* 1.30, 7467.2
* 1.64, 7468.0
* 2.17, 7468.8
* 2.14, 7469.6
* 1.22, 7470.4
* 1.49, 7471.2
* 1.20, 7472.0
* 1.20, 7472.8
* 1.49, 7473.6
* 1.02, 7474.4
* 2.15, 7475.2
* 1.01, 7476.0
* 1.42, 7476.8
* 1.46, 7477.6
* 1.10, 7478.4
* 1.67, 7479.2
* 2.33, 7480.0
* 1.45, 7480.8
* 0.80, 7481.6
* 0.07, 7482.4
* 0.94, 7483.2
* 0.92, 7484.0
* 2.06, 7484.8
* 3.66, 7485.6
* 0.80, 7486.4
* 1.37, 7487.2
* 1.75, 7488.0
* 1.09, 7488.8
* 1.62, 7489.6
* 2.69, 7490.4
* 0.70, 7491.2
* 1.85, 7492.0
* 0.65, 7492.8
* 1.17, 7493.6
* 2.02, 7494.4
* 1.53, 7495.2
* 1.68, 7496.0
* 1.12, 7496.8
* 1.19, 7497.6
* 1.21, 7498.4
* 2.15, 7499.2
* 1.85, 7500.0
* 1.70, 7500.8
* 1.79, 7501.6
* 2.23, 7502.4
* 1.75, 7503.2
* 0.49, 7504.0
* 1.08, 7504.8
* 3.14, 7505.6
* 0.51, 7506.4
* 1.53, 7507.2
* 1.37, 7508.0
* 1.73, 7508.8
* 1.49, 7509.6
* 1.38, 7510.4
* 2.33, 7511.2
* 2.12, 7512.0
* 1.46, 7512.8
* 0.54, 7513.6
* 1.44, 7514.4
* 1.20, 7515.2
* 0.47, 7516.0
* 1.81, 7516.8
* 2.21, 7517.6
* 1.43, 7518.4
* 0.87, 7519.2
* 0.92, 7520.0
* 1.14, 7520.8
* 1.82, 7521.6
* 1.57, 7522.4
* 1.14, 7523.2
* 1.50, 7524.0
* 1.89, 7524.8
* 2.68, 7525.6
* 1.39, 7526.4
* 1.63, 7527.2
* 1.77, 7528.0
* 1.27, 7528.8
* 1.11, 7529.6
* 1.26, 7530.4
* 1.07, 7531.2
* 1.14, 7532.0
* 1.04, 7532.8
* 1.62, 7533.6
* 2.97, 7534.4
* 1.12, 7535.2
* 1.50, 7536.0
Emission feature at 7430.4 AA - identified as H-alpha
